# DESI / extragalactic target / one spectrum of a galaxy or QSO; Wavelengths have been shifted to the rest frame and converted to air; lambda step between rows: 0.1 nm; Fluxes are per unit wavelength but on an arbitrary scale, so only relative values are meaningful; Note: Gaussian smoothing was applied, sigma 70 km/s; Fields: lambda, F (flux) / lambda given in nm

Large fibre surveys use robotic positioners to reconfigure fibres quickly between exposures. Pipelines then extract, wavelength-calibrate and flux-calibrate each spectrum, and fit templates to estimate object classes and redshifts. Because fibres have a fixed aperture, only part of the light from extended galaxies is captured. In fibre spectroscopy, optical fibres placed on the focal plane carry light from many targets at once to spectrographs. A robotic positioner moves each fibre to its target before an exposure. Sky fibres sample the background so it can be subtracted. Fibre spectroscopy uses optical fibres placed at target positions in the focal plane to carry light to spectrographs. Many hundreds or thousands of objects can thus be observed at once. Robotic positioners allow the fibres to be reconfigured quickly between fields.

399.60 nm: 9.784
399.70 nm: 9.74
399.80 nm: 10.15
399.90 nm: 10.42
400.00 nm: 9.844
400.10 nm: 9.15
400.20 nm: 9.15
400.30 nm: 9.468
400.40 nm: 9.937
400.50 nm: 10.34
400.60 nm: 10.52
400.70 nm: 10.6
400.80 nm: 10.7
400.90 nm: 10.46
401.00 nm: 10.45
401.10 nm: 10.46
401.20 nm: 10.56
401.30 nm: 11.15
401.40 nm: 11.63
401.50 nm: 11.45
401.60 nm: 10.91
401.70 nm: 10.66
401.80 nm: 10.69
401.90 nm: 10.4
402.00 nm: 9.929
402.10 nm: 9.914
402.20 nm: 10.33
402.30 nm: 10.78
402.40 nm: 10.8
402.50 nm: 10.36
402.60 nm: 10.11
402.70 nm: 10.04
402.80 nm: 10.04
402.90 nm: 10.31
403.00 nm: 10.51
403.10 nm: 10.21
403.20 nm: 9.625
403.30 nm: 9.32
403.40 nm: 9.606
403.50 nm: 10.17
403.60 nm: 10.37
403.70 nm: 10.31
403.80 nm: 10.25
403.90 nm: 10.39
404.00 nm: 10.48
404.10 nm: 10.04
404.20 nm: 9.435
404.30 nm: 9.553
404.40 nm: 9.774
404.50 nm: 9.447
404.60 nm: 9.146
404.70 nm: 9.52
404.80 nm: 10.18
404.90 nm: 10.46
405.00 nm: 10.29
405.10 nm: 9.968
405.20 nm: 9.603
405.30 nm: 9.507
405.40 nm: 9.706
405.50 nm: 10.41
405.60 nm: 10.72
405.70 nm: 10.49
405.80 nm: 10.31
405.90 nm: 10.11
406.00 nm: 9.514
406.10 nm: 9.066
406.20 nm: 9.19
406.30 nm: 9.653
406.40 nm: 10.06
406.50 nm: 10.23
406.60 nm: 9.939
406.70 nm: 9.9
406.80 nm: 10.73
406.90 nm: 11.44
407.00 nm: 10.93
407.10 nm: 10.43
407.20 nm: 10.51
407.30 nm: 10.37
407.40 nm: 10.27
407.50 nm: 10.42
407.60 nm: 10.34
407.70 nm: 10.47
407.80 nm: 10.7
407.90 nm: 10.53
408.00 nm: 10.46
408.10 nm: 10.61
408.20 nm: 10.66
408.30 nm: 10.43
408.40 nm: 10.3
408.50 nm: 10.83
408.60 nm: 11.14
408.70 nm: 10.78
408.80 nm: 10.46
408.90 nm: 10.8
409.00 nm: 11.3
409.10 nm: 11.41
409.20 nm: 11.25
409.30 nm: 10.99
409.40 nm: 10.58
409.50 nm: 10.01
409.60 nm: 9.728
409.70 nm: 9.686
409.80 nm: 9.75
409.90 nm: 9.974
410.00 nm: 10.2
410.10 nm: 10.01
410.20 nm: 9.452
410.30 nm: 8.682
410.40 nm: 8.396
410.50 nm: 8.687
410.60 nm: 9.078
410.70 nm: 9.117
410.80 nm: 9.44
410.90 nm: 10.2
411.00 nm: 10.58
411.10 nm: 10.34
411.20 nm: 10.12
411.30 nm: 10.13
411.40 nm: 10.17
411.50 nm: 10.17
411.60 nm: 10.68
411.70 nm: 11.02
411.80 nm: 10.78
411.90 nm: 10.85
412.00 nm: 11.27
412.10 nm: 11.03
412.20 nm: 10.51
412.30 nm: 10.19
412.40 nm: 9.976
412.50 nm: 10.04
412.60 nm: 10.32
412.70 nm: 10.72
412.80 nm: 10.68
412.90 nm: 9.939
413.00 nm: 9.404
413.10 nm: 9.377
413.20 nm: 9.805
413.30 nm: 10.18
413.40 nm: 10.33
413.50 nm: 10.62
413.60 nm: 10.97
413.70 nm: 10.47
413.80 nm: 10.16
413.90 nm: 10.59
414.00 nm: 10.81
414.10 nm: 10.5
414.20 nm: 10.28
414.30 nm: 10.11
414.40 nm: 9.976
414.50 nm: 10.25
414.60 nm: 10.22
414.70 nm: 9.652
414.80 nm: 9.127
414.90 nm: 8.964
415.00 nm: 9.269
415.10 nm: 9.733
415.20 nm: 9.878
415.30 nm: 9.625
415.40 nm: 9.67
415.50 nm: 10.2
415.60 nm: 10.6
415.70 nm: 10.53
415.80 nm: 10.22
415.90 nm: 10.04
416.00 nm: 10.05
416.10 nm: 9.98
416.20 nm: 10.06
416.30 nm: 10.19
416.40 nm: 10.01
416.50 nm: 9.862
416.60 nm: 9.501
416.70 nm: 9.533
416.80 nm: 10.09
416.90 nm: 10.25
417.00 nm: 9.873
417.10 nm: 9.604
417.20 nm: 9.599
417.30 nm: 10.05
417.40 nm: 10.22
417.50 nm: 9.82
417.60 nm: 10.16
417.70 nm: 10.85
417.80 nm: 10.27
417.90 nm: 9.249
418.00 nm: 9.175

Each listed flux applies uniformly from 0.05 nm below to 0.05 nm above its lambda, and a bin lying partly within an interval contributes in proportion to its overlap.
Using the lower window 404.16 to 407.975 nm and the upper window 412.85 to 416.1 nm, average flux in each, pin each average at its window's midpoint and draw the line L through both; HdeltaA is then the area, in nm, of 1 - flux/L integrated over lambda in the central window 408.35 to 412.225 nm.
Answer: -0.07 nm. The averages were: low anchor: 10.1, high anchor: 10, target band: 10.3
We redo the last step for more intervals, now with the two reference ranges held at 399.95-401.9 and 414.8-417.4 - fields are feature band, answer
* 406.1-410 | -0.100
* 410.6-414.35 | -0.108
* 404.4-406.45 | 0.080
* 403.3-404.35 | 0.030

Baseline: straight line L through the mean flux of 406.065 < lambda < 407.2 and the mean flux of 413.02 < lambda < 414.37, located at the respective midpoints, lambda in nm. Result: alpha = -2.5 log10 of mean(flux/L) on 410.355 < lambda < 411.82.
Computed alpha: 0.04 mag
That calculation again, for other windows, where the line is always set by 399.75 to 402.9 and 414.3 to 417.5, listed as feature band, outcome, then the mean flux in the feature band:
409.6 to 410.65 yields 0.076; 9.41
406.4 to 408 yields -0.030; 10.5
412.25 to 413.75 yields -0.022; 10.2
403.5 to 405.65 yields 0.030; 9.98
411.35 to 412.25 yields -0.072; 10.7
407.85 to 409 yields -0.055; 10.7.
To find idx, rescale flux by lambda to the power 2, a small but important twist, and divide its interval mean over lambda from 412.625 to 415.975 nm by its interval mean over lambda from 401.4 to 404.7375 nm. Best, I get 1.05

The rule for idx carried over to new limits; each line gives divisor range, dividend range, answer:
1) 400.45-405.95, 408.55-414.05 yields 1.04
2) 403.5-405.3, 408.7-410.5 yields 1.04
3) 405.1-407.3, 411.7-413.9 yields 1.06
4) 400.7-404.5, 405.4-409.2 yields 1.03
